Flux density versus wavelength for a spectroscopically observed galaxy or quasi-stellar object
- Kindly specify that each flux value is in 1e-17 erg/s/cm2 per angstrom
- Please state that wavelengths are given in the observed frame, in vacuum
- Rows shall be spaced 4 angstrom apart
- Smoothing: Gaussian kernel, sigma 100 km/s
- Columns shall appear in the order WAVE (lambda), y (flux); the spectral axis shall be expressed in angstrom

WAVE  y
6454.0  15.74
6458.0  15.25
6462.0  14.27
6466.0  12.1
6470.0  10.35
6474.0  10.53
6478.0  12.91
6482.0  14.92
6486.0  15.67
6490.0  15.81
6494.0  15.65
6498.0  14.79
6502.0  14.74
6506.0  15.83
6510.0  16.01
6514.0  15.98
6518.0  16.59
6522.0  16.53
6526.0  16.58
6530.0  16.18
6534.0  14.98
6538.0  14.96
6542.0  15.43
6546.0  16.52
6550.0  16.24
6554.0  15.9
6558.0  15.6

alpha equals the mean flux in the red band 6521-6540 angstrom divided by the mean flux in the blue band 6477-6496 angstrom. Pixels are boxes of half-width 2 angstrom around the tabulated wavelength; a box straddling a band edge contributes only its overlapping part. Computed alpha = 1.0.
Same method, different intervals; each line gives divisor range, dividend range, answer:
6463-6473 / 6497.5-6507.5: 1.32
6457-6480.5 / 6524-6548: 1.26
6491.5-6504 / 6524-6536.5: 1.05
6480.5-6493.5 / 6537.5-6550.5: 1.02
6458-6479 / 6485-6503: 1.25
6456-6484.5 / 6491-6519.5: 1.21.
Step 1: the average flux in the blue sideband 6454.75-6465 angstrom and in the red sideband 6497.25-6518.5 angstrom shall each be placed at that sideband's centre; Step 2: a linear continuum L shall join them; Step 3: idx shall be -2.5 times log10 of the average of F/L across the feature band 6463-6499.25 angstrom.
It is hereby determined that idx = 0.11 mag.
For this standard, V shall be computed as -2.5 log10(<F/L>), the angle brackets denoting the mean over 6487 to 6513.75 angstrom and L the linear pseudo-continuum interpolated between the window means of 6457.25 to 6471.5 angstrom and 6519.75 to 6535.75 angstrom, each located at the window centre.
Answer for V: -0.06 mag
